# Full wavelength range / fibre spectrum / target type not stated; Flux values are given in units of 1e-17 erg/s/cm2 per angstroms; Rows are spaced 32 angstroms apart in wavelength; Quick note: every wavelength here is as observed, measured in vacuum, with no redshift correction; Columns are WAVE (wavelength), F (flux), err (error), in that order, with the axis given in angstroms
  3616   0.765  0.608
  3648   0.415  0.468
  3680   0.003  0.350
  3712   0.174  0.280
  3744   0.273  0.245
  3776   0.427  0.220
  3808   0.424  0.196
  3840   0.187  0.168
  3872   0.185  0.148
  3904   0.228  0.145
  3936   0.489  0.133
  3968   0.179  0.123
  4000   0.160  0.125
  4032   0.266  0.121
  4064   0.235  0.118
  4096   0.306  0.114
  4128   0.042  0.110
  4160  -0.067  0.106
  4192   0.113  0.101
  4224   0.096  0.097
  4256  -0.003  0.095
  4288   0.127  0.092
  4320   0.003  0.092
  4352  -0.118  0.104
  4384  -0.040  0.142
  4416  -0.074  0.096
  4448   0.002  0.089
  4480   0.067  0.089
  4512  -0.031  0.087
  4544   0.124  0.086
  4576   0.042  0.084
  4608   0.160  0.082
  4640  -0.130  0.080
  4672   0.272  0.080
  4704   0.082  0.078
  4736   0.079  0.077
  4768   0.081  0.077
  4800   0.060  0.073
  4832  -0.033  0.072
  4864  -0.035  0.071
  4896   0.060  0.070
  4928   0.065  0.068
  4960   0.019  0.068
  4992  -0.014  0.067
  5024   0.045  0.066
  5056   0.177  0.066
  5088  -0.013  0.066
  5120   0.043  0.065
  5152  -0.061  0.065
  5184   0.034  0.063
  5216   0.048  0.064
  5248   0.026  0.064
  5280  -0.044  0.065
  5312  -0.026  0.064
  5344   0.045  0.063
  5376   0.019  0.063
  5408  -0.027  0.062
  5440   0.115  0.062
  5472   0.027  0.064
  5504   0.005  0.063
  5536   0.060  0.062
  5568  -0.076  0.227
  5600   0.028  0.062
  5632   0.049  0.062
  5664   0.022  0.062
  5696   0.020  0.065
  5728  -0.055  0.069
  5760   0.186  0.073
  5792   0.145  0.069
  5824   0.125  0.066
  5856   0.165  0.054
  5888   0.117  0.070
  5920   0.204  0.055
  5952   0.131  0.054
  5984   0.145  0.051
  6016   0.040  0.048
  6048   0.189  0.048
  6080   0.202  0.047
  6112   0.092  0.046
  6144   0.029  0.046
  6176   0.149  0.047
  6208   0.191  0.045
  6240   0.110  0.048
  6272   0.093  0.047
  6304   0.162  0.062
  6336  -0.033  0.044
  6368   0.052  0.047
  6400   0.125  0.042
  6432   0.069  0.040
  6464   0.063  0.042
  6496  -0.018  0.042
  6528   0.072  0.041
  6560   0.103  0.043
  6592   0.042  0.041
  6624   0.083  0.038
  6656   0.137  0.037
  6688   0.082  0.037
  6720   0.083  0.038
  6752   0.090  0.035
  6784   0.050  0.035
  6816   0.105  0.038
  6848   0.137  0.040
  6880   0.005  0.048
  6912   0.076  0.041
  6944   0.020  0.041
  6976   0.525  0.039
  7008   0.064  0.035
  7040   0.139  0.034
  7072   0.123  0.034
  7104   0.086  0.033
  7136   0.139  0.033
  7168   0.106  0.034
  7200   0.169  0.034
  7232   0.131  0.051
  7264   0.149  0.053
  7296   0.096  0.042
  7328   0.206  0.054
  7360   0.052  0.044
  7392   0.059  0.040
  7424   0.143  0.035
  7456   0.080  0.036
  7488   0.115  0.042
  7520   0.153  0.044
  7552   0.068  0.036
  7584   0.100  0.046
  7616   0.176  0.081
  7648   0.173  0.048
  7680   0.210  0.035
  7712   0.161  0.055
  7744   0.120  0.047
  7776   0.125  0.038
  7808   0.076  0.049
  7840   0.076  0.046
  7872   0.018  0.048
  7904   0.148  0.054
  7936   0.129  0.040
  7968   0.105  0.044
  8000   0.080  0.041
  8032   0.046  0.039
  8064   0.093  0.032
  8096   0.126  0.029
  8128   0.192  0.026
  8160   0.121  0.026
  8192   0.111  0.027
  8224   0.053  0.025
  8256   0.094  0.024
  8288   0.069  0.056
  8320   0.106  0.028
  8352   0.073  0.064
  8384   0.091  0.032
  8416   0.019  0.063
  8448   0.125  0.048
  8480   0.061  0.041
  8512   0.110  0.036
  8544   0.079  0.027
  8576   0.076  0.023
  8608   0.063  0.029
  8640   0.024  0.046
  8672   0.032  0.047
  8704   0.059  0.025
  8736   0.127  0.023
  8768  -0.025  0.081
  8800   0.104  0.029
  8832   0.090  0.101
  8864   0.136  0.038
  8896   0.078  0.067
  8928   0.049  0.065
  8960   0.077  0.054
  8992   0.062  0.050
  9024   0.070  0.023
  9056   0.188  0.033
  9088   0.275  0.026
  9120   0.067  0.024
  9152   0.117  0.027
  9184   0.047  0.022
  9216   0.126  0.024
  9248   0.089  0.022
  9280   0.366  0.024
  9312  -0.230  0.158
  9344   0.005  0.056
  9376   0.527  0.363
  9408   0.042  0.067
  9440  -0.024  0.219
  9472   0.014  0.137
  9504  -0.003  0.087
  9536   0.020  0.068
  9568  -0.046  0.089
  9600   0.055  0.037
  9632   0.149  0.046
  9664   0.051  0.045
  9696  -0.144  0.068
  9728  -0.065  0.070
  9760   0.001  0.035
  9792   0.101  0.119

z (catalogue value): 0.87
